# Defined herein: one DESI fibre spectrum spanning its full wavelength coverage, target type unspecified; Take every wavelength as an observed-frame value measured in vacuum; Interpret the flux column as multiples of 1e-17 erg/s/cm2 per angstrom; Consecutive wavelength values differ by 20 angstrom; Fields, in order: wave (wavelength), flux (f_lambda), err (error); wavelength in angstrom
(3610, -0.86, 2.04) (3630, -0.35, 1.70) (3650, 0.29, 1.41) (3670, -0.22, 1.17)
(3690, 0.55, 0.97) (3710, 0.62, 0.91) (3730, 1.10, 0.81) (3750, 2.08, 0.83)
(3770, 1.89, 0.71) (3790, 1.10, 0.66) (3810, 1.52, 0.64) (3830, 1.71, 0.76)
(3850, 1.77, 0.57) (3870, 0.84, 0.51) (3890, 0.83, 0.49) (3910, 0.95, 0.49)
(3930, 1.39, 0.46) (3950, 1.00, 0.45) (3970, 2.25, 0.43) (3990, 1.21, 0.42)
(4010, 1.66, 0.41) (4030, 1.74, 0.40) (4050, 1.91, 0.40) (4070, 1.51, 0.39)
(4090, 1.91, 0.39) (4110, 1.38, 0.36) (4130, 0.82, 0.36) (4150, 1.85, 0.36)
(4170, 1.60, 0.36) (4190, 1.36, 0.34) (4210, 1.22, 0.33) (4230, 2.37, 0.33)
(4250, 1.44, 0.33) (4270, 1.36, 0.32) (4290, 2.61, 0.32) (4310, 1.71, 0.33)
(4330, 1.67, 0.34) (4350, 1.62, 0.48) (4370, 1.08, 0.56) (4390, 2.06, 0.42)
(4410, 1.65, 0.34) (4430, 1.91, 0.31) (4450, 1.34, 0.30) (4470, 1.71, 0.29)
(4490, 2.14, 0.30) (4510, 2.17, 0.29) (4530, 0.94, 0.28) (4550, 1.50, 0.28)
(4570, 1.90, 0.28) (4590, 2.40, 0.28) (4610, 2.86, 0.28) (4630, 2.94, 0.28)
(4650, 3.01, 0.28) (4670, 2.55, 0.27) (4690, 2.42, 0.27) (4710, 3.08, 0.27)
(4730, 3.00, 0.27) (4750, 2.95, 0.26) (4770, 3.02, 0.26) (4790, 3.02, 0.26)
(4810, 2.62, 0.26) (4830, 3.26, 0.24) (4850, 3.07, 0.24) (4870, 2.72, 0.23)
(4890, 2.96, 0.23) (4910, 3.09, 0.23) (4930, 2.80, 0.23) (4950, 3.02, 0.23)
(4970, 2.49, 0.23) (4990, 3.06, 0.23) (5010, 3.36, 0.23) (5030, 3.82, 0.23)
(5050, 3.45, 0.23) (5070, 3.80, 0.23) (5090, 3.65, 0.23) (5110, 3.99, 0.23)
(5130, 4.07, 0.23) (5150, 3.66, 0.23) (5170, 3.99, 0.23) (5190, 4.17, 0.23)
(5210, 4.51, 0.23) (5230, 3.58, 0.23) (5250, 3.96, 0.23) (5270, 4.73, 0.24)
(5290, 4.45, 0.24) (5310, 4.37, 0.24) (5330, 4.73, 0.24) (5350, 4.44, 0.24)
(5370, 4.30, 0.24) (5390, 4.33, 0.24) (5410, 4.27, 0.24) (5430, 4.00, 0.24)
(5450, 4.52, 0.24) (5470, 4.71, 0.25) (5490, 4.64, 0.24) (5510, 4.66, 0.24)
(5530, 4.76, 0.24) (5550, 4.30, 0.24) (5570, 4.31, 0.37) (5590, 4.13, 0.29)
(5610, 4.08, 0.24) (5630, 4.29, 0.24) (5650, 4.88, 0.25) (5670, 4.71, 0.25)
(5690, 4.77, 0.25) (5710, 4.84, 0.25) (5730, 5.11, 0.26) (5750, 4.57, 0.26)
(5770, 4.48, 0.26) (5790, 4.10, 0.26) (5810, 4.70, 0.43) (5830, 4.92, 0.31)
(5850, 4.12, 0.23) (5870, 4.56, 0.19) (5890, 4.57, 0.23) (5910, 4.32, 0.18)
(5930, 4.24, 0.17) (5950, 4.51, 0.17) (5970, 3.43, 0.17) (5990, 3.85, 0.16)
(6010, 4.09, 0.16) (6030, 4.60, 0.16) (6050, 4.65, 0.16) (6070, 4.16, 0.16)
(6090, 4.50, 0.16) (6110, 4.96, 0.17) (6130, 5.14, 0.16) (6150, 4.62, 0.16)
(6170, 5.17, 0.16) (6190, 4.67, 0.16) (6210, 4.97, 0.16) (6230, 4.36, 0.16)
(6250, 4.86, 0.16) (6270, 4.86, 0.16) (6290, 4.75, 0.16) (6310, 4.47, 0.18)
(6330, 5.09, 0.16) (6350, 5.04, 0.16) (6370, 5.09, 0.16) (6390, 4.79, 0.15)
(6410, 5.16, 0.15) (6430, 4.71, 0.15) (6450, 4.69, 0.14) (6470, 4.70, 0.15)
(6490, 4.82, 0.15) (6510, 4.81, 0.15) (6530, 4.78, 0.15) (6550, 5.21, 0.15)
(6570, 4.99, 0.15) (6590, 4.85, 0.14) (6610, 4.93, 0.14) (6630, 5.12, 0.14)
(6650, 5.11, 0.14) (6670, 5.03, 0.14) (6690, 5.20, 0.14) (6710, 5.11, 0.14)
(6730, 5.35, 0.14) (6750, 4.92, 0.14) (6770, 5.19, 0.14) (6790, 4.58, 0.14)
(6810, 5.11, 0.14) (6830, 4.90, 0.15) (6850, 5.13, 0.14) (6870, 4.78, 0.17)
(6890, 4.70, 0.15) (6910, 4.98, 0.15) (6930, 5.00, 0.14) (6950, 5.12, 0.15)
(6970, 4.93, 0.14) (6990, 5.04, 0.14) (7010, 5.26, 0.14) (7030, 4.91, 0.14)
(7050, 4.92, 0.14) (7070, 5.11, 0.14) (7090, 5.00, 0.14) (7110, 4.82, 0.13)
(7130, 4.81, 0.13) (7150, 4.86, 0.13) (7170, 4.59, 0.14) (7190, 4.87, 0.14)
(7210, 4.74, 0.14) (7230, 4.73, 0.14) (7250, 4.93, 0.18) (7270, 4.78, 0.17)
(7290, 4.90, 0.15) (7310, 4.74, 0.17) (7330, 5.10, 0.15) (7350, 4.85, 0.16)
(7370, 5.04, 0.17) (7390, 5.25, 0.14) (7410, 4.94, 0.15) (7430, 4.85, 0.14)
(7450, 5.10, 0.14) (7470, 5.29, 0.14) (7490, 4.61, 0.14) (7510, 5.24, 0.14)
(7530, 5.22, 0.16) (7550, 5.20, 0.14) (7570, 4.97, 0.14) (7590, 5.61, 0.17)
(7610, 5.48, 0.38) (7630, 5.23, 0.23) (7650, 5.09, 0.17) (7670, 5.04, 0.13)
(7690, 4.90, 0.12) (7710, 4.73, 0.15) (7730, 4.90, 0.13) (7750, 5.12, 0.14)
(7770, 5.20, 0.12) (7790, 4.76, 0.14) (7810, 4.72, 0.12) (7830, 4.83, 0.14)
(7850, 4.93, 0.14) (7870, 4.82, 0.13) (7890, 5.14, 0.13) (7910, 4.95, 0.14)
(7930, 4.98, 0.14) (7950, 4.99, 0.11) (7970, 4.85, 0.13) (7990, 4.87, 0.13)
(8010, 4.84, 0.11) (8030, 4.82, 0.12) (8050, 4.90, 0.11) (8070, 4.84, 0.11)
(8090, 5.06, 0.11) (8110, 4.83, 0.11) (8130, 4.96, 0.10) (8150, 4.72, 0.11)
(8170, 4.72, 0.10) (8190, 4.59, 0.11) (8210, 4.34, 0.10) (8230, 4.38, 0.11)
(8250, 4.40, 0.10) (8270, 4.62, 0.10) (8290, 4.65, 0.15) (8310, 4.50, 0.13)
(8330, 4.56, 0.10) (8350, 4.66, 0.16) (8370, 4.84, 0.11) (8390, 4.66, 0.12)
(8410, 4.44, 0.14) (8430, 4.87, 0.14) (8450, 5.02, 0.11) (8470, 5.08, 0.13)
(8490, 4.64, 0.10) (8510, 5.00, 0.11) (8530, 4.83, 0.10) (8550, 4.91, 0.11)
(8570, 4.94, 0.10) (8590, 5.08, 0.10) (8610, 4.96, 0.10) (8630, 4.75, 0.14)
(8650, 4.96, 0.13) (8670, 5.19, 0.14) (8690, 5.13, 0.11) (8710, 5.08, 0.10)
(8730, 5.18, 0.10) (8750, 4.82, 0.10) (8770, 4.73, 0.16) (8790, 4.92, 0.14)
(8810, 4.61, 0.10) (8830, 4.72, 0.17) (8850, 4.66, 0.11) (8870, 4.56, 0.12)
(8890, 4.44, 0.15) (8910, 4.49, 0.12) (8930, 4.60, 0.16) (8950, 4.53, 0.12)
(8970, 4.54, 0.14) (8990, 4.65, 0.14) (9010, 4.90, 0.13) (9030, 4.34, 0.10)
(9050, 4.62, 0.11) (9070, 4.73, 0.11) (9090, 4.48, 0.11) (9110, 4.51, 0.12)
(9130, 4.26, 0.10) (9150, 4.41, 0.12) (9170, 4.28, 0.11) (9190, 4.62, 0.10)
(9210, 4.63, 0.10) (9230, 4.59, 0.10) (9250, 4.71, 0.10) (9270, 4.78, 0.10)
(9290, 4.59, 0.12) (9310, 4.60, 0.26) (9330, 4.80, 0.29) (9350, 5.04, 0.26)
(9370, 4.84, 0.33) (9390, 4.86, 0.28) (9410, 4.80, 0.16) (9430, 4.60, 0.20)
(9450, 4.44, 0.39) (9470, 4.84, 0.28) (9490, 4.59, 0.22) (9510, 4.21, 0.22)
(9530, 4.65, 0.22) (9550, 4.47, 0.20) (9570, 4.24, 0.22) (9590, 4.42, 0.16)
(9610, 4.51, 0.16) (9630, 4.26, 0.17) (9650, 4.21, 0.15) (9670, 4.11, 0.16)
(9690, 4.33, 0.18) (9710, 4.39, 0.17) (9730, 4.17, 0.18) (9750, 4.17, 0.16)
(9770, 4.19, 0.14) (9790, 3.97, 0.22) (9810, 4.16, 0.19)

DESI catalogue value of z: 0.153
